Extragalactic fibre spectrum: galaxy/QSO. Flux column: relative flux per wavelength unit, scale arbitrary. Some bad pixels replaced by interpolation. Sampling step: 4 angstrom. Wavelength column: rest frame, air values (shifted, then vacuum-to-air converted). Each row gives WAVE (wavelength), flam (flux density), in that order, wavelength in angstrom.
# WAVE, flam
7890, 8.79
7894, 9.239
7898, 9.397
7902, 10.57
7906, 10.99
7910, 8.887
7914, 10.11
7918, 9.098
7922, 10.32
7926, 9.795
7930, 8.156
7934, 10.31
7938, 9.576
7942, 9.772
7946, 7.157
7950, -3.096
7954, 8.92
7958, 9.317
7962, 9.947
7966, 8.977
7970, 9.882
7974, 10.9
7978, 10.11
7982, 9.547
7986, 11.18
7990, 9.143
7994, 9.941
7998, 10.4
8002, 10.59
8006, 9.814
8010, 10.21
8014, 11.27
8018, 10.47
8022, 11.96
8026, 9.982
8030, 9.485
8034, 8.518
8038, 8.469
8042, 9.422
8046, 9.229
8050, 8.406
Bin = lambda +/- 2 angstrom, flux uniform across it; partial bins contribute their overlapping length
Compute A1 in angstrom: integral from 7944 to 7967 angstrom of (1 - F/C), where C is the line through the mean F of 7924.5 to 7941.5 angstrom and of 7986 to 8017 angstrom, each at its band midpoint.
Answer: 7.0 angstrom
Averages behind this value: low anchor 9.48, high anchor 10.3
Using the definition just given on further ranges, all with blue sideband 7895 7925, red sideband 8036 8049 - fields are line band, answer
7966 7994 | -1.8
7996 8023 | -4.1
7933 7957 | 6.4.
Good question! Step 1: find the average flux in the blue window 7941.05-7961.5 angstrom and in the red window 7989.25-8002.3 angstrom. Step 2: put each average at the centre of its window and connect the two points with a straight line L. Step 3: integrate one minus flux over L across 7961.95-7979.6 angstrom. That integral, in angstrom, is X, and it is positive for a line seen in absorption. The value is -4.23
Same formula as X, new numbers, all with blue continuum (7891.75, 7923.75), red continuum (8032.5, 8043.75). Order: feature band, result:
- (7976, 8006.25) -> -3.11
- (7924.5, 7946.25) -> 0.75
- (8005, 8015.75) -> -1.73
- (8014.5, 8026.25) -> -2.69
